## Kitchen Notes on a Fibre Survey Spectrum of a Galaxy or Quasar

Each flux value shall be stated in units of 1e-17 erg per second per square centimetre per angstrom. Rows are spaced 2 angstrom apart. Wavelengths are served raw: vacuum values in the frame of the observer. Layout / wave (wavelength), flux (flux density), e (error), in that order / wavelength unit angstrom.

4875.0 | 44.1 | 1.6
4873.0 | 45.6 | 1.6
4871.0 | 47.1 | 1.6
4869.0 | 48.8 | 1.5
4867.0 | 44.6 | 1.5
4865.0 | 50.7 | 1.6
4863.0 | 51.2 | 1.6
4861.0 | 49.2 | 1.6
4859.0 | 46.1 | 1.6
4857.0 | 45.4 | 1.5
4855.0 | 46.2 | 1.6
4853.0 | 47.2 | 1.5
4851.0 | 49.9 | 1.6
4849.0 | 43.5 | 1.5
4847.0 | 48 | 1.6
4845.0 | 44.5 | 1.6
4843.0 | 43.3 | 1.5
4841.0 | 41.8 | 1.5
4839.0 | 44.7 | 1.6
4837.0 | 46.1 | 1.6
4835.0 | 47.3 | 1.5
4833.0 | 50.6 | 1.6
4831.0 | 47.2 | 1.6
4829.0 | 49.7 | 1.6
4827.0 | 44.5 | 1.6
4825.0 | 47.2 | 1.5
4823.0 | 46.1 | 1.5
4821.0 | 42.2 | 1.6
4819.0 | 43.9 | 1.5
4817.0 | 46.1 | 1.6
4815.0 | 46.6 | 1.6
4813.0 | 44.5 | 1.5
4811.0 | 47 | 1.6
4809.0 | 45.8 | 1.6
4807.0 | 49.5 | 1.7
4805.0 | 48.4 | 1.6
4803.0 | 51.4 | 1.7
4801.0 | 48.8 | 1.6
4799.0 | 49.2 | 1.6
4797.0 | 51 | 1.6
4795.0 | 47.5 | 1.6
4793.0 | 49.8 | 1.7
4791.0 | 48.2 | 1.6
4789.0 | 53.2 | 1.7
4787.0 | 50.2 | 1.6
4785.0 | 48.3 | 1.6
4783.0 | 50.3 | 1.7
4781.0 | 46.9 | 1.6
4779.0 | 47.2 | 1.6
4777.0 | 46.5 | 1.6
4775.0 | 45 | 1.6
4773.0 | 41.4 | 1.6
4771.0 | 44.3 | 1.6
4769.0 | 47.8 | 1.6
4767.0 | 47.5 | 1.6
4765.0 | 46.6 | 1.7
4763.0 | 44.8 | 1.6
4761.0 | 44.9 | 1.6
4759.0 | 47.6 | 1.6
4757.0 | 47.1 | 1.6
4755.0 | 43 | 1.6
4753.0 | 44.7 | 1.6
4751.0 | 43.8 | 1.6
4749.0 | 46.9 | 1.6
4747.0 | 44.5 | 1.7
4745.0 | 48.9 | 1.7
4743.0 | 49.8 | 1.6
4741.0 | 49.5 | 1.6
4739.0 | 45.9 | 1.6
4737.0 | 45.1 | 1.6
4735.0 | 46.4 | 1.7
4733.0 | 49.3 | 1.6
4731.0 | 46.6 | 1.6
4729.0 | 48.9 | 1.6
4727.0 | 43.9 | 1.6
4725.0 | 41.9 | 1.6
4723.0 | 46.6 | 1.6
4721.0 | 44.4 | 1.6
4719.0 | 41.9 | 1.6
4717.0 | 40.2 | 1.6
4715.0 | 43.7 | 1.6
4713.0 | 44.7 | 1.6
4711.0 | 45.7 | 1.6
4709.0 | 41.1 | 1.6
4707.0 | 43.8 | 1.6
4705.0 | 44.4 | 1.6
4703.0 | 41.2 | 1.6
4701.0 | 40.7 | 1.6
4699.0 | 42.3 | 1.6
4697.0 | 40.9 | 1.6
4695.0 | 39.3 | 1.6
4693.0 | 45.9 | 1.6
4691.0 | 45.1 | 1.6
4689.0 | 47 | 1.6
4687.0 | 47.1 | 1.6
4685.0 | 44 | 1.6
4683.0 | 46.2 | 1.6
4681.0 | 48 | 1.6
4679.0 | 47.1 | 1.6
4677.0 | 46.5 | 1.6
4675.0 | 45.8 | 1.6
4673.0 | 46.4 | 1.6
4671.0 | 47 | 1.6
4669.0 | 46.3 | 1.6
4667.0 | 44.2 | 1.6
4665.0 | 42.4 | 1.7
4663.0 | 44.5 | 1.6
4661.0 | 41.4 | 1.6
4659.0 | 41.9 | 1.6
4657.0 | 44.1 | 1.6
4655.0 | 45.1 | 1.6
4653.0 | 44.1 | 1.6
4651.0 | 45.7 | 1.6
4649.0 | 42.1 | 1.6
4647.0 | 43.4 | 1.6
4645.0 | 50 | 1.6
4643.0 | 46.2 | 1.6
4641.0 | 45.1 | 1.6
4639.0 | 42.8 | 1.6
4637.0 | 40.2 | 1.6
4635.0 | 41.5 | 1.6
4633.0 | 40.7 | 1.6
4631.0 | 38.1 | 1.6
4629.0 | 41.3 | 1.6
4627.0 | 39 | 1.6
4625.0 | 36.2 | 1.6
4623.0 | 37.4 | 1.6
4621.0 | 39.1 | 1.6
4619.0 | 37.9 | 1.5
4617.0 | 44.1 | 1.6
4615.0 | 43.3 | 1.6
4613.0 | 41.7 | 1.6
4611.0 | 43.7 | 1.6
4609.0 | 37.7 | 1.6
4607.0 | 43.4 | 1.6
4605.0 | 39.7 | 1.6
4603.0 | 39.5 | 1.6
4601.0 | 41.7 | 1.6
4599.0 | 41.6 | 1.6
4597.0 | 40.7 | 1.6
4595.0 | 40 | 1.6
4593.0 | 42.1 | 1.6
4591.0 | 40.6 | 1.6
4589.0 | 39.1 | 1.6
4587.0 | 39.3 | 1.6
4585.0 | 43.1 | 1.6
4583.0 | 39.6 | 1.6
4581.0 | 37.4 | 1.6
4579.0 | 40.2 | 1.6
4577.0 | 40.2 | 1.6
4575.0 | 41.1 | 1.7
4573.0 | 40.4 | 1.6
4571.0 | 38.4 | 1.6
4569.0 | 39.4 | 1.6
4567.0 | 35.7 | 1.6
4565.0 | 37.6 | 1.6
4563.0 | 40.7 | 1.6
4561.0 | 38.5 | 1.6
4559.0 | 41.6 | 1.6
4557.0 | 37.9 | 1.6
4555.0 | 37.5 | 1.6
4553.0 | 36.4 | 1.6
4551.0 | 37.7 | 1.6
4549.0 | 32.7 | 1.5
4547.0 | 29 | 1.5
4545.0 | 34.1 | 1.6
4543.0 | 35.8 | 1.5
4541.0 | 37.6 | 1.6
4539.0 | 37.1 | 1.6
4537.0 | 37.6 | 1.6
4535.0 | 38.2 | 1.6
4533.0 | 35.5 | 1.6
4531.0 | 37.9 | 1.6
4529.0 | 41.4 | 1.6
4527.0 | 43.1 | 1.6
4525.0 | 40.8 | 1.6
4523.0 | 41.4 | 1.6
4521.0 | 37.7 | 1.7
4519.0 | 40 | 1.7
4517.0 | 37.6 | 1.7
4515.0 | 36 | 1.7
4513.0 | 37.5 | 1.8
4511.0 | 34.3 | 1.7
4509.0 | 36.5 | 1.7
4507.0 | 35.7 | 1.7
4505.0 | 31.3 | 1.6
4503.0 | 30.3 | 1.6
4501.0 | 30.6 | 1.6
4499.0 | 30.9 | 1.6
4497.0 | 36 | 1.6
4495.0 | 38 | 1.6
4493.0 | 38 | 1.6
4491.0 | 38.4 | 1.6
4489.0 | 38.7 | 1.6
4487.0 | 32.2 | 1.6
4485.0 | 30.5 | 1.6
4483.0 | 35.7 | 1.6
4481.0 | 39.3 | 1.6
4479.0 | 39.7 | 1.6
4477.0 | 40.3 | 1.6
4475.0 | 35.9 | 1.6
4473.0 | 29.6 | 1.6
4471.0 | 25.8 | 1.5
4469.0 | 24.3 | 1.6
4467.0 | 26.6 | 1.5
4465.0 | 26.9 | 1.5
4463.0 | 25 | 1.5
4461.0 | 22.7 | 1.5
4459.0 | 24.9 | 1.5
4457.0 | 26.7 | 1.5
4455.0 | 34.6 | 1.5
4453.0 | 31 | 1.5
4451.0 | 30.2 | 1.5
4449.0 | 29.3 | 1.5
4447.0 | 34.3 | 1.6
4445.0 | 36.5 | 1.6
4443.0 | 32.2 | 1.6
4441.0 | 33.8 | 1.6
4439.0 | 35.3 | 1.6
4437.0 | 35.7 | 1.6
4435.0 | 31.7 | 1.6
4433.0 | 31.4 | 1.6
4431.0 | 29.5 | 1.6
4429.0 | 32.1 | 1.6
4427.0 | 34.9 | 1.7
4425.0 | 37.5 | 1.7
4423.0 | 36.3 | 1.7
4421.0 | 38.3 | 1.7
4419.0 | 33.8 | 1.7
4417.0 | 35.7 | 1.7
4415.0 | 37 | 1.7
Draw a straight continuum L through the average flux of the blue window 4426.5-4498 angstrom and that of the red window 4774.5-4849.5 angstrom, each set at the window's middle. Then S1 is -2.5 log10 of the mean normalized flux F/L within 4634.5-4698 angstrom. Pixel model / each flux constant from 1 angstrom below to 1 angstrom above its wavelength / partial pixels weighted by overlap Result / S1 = -0.09 mag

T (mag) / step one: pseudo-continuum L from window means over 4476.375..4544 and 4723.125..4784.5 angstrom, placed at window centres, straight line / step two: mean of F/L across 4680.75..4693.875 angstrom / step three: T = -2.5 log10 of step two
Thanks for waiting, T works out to -0.058 mag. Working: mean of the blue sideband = 36.8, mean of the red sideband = 46.3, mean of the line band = 46.1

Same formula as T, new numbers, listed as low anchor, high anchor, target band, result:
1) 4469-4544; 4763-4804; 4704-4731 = 0.03 mag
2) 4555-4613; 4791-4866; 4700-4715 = 0.01 mag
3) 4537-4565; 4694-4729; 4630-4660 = -0.08 mag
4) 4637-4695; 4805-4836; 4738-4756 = -0.01 mag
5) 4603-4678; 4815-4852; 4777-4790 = -0.09 mag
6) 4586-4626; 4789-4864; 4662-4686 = -0.08 mag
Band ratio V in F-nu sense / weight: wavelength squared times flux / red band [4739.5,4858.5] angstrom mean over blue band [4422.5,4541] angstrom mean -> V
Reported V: 1.6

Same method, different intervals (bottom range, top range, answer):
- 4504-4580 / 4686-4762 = 1.29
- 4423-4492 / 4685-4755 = 1.56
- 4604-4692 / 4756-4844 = 1.16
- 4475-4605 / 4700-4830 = 1.35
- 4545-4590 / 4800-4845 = 1.35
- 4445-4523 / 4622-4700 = 1.42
